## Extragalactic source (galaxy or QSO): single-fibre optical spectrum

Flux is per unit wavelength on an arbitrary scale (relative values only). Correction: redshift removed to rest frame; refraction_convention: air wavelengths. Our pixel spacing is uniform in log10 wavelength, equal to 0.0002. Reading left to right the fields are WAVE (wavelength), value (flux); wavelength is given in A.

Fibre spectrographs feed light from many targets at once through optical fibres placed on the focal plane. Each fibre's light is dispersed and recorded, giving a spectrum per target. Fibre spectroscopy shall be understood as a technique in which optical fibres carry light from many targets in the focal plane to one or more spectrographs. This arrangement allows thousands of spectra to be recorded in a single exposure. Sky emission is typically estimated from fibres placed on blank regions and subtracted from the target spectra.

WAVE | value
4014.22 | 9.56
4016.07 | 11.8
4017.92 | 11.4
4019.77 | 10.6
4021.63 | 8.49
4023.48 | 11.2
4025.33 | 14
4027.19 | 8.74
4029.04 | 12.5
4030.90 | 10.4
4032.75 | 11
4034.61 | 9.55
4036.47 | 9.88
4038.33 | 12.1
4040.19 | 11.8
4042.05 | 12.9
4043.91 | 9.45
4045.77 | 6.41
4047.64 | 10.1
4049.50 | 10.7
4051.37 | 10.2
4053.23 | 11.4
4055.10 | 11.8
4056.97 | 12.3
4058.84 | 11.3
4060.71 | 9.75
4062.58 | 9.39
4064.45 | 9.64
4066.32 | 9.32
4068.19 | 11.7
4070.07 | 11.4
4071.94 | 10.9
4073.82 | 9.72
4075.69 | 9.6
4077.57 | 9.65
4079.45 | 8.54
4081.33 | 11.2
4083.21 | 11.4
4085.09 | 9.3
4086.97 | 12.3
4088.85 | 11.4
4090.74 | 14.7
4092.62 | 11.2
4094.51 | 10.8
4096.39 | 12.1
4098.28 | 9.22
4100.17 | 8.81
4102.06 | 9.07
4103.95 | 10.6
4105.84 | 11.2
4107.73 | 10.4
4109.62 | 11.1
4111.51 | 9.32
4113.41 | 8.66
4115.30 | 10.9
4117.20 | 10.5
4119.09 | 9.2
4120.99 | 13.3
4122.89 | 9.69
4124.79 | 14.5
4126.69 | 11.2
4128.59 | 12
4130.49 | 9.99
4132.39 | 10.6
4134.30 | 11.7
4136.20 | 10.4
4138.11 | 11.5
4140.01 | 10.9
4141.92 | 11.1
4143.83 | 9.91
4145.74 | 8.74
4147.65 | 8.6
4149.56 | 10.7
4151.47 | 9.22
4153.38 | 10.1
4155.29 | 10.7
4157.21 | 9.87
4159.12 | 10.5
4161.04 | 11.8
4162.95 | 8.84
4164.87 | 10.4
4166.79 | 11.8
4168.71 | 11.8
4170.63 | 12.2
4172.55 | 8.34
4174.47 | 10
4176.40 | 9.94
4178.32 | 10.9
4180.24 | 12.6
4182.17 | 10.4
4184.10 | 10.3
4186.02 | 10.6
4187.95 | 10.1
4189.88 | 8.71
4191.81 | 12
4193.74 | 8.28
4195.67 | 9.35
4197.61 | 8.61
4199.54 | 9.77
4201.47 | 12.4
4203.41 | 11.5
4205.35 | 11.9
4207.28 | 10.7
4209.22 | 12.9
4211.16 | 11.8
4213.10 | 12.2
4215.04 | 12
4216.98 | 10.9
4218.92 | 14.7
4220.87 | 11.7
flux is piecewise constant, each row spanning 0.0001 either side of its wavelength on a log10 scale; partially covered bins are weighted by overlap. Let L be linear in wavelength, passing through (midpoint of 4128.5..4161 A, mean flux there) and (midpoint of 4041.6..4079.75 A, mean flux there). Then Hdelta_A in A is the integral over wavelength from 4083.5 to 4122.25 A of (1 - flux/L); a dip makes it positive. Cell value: -1.4 A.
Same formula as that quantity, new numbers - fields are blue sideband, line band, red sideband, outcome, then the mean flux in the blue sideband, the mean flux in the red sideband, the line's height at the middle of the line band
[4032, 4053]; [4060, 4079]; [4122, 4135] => 1.1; 10.4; 11.4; 10.7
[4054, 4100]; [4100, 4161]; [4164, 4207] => 0.8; 10.7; 10.5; 10.6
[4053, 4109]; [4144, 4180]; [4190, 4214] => 1.7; 10.7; 10.9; 10.8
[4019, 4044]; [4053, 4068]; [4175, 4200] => 0.2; 11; 10.1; 10.8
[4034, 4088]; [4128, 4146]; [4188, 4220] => 0.1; 10.5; 11.1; 10.8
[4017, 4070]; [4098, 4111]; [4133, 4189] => 0.6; 10.7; 10.5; 10.6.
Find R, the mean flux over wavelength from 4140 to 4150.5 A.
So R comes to 9.9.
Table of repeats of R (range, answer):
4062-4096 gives 10.7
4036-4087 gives 10.5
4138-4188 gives 10.4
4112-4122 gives 10.4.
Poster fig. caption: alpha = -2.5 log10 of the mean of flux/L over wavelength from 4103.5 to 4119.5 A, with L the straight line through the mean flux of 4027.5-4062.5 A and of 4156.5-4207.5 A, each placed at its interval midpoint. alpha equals 0.04 mag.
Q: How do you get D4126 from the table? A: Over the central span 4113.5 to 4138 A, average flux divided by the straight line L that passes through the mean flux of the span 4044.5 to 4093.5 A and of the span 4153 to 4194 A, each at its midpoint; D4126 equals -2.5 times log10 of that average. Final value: -0.06 mag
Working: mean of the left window 10.6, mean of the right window 10.5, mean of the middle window 11.1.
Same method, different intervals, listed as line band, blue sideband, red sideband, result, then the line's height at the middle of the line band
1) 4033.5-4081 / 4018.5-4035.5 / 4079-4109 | 0.038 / 10.8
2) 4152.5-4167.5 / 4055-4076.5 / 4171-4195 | -0.021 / 10.3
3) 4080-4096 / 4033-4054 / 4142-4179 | -0.113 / 10.4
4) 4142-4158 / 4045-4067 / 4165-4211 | 0.079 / 10.5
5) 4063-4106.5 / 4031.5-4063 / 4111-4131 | 0.018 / 10.8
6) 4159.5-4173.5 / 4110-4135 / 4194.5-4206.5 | -0.003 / 10.7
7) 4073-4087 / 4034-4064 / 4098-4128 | 0.048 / 10.5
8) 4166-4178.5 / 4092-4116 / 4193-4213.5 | -0.003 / 10.7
